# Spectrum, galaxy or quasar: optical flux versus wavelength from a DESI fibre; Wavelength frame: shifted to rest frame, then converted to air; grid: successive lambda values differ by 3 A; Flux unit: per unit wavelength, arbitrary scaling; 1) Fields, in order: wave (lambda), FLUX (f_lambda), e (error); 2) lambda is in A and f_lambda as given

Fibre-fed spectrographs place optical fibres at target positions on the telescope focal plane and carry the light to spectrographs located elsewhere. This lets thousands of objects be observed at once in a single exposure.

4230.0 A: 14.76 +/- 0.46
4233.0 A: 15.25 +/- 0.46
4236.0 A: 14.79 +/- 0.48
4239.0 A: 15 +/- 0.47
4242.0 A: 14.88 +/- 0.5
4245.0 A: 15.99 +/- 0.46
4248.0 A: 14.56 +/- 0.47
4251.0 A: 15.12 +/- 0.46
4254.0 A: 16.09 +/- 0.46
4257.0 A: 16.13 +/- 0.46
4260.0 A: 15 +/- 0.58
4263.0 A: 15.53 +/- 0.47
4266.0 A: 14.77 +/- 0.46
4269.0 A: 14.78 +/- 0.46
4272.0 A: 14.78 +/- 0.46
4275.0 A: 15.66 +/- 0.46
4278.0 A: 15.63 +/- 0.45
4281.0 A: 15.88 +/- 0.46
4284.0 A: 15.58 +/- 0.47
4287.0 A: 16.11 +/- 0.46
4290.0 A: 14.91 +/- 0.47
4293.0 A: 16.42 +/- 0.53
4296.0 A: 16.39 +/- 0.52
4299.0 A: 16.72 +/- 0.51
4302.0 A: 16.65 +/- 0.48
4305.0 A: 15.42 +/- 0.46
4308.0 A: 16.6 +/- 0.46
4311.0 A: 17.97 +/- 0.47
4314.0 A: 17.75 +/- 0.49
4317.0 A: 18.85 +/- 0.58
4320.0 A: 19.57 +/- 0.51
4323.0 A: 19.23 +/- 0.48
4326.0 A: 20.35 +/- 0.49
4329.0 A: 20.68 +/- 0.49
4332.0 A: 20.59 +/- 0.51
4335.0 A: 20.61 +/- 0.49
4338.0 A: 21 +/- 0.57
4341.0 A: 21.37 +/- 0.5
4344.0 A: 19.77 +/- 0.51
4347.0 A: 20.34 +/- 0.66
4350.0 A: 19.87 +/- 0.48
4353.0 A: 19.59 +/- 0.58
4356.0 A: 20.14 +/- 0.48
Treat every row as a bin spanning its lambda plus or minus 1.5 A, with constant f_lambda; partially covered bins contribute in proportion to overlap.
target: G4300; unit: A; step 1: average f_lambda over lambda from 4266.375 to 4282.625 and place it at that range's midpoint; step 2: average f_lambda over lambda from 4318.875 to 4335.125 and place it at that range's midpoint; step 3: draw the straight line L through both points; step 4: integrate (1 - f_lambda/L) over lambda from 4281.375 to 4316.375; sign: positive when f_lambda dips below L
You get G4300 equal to 2.2 A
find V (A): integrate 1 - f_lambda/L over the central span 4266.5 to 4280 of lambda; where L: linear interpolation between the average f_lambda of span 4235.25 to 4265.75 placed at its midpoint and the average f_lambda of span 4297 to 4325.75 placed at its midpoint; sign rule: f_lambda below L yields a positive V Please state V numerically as 0.8 A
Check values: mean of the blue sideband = 15.3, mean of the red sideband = 17.7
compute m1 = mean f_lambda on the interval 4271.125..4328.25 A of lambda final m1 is 16.9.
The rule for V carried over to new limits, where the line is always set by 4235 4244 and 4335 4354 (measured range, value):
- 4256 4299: 3.38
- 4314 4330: -0.26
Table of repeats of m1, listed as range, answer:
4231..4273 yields 15.2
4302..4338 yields 18.9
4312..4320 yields 18.5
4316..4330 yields 19.7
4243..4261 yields 15.5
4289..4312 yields 16.4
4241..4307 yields 15.6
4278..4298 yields 15.9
